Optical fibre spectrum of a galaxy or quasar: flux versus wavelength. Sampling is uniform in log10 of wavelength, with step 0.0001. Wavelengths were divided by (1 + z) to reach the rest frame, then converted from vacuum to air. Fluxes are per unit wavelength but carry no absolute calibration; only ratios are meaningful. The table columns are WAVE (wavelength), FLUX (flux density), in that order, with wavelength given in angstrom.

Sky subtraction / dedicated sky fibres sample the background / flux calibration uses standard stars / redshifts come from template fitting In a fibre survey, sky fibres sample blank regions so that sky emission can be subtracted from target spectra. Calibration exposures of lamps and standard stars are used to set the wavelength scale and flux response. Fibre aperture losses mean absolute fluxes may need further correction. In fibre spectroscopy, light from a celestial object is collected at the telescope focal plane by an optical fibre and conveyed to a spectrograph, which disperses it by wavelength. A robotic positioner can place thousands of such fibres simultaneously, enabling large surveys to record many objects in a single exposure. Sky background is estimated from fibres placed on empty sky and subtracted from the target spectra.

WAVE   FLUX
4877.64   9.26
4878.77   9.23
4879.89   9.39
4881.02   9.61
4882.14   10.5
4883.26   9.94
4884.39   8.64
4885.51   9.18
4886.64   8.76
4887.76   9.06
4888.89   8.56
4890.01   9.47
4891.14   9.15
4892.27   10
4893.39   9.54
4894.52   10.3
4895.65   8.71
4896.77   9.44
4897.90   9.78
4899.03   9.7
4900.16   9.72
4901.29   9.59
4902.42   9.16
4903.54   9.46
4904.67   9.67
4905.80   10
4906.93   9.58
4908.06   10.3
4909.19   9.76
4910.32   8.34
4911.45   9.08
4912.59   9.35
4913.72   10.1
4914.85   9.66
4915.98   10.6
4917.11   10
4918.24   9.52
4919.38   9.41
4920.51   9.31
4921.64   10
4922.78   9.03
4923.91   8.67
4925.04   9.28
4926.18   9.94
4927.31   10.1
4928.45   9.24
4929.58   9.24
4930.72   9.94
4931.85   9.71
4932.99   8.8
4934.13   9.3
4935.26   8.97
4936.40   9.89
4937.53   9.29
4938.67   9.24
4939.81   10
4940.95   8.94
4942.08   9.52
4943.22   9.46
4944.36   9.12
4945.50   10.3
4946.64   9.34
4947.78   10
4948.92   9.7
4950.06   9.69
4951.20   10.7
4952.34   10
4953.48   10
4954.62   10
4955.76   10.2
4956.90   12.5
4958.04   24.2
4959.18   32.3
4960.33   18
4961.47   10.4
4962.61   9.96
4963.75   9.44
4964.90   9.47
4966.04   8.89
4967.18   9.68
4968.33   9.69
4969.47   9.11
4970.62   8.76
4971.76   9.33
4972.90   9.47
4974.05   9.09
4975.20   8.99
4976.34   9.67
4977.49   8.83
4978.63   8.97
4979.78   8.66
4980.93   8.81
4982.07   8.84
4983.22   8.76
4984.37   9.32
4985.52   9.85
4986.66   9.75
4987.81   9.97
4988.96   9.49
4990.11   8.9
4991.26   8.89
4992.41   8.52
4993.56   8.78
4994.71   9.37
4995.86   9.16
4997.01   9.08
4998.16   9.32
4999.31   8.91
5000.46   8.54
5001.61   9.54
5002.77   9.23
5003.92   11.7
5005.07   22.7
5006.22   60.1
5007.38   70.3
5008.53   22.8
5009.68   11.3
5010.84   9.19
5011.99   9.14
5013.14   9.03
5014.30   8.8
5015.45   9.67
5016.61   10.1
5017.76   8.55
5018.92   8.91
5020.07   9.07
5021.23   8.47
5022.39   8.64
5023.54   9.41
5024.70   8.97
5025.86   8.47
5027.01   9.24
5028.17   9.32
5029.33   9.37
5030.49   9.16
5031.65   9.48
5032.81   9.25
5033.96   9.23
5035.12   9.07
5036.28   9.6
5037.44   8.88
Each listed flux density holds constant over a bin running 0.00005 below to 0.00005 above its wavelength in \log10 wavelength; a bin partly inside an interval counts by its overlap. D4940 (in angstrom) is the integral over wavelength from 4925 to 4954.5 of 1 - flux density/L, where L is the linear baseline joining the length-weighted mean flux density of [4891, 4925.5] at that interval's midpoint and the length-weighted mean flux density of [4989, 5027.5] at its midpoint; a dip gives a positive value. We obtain 3.1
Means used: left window 9.56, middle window 9.61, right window 13.4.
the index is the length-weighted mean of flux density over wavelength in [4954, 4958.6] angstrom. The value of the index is 14.2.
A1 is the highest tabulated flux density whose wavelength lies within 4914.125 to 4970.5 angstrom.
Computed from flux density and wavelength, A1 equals 32.3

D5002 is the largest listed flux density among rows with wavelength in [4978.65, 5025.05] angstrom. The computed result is 70.3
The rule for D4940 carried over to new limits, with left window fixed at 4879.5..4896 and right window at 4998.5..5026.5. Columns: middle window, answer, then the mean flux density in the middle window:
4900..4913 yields 0.9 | 9.49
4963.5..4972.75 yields 2.6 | 9.3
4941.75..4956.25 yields 2.7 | 9.85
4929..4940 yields 2.0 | 9.42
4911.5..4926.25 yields 1.7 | 9.57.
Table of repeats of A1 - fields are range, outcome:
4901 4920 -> 10.6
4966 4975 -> 9.69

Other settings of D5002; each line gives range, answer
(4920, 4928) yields 10.1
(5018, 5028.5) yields 9.41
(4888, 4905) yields 10.3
